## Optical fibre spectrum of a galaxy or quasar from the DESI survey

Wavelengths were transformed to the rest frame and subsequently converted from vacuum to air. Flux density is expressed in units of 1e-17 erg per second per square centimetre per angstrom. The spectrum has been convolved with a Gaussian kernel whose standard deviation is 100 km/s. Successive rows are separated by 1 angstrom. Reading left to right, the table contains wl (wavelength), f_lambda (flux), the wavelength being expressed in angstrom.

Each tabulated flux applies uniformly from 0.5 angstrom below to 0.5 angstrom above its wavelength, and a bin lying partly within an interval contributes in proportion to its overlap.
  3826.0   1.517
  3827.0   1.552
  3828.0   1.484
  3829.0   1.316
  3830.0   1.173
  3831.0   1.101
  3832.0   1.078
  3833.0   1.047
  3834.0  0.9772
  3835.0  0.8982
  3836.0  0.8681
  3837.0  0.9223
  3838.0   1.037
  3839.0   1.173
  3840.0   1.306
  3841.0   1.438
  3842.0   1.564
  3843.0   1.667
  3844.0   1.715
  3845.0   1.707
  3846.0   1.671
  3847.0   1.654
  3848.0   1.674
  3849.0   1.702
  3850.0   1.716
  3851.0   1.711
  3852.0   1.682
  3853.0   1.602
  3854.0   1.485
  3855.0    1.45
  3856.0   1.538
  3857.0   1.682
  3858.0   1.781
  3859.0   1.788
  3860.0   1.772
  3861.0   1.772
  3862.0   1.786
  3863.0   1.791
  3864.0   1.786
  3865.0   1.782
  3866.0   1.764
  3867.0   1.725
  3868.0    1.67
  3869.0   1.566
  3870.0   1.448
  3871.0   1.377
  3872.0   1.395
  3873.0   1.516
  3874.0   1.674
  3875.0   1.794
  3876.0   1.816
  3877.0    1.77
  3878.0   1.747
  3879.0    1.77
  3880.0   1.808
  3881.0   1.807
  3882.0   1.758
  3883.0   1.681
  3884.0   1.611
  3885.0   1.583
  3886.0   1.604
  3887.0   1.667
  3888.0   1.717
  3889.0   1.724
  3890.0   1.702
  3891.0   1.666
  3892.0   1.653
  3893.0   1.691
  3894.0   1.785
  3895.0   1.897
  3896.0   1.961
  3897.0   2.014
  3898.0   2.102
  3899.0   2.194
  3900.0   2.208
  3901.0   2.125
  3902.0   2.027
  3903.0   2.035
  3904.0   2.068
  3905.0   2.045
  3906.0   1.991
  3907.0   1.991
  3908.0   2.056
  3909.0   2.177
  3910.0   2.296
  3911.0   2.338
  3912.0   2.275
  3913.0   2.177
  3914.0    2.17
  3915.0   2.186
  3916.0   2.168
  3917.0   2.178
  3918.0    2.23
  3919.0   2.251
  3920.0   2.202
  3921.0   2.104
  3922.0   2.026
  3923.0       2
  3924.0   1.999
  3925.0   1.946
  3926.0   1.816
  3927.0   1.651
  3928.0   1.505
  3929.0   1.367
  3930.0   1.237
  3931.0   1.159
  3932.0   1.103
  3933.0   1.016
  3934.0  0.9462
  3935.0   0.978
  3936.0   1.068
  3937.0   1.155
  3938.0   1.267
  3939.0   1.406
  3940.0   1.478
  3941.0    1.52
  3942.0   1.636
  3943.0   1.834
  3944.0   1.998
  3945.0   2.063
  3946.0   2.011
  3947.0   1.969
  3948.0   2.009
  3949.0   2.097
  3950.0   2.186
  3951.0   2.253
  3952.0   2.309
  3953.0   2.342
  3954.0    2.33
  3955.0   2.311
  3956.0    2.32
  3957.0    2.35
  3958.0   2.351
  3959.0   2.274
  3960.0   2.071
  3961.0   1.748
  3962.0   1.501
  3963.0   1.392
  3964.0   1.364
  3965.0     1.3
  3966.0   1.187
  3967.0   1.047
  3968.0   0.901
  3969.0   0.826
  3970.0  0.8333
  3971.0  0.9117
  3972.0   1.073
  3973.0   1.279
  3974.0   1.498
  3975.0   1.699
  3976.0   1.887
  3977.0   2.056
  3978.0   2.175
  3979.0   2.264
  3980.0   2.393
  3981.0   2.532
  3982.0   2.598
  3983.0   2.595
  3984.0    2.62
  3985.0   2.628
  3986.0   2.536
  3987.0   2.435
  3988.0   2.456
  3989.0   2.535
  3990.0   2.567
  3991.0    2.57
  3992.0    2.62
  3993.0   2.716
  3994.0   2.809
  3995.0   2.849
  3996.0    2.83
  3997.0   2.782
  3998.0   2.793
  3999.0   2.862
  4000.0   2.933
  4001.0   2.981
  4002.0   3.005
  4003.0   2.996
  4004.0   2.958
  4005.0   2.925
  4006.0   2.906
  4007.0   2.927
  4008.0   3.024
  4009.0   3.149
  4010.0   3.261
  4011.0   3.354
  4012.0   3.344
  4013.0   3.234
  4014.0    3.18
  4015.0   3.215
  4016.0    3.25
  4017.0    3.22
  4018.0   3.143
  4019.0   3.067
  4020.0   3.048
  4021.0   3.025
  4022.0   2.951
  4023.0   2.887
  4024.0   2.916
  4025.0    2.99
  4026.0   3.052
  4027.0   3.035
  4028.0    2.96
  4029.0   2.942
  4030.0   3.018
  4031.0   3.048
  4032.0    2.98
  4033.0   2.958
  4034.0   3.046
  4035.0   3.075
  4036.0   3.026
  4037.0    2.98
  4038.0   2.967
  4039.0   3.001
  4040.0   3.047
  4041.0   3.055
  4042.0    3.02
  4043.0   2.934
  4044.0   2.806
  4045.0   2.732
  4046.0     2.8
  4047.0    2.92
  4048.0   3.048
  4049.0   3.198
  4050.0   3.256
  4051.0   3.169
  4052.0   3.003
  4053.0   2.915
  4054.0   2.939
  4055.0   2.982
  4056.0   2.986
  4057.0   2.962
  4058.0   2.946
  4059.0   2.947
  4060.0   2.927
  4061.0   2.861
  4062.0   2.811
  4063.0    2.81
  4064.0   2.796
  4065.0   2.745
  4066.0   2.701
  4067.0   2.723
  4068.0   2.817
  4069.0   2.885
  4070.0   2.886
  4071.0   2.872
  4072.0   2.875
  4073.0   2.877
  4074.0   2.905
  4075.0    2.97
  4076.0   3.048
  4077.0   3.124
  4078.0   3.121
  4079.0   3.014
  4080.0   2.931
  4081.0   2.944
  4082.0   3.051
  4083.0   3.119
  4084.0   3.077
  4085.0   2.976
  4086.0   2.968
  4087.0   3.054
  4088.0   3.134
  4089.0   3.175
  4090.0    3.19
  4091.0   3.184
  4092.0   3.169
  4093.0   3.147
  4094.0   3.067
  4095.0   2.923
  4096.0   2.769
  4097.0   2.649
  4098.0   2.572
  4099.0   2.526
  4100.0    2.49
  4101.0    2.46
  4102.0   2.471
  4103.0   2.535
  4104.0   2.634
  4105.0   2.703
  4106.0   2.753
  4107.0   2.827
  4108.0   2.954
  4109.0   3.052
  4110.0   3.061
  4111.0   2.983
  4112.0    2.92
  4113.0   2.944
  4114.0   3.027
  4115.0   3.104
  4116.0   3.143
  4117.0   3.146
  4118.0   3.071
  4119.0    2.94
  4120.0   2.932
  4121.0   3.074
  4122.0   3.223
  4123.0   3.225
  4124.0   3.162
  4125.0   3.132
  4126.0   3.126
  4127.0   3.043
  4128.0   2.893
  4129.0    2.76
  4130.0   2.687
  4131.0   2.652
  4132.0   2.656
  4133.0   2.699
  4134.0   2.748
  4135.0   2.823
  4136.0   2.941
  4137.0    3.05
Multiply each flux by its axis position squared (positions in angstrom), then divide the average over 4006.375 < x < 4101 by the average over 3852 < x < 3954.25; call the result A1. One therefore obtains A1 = 1.8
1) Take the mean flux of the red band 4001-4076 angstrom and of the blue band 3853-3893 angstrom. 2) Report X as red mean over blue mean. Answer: 1.78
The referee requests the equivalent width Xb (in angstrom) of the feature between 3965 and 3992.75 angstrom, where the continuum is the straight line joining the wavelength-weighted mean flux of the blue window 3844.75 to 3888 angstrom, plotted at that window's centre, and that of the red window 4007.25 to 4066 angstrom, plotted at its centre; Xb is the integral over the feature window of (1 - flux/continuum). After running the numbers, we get 6.79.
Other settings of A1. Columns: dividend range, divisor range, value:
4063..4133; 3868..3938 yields 1.80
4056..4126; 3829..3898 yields 2.07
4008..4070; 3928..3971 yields 1.93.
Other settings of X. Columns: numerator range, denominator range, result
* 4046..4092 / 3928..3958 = 1.73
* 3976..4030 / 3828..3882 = 1.85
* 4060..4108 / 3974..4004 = 1.12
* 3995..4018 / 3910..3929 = 1.48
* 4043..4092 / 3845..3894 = 1.77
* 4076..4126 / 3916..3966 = 1.66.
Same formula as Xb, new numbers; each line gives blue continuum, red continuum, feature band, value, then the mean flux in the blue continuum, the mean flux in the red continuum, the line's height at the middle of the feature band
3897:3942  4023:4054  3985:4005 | -1.4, 1.82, 2.99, 2.57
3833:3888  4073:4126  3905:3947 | 3.5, 1.58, 2.96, 1.96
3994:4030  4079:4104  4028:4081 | 0.1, 3.03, 2.9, 2.96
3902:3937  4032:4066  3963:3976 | 6.2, 1.84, 2.96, 2.27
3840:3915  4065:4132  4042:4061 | -2.0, 1.79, 2.93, 2.69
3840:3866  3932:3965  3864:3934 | -4.2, 1.67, 1.78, 1.72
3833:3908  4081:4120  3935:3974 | 8.3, 1.68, 2.92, 2.13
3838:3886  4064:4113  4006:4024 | -4.6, 1.65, 2.9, 2.49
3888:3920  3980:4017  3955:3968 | 4.1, 2.04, 2.86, 2.54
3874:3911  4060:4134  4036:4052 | -2.1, 1.88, 2.92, 2.65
